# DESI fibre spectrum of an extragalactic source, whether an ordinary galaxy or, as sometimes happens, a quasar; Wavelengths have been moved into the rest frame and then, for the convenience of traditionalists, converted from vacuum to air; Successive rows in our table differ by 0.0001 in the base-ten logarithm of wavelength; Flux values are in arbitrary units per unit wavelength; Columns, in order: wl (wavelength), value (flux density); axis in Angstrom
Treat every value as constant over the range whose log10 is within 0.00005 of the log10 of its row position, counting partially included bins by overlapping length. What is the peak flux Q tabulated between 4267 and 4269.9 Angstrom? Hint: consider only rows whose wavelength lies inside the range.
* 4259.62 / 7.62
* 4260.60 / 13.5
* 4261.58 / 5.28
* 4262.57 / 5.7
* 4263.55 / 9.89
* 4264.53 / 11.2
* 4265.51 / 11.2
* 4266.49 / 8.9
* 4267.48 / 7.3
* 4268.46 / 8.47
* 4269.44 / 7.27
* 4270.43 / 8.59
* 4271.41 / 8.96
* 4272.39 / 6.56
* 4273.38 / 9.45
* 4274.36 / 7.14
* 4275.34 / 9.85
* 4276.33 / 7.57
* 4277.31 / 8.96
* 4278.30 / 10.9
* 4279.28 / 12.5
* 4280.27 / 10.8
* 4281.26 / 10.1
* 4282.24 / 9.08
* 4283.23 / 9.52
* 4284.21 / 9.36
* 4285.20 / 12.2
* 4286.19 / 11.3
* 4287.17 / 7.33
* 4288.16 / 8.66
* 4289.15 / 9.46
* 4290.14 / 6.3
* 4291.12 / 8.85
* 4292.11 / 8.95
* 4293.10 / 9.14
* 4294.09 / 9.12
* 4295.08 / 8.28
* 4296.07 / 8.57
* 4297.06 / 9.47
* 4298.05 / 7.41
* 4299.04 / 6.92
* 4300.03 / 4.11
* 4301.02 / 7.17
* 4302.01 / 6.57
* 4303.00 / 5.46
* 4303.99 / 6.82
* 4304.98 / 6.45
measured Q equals 8.47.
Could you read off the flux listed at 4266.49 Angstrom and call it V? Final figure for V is 8.9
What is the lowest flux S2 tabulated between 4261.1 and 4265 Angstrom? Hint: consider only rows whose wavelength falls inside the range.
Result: 5.28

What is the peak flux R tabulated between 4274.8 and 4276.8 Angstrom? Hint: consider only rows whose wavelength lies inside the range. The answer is 9.85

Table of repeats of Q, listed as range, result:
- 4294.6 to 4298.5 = 9.47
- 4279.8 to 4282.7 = 10.8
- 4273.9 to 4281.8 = 12.5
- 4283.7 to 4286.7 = 12.2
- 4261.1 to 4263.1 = 5.7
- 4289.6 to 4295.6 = 9.14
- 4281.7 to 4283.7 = 9.52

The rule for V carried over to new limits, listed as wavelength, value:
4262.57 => 5.7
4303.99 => 6.82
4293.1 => 9.14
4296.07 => 8.57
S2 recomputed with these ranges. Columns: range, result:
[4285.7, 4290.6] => 6.3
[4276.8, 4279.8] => 8.96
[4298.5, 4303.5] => 4.11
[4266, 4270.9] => 7.27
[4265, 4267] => 8.9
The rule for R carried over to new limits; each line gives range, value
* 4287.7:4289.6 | 9.46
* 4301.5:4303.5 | 6.57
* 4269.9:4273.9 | 9.45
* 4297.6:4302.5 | 7.41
